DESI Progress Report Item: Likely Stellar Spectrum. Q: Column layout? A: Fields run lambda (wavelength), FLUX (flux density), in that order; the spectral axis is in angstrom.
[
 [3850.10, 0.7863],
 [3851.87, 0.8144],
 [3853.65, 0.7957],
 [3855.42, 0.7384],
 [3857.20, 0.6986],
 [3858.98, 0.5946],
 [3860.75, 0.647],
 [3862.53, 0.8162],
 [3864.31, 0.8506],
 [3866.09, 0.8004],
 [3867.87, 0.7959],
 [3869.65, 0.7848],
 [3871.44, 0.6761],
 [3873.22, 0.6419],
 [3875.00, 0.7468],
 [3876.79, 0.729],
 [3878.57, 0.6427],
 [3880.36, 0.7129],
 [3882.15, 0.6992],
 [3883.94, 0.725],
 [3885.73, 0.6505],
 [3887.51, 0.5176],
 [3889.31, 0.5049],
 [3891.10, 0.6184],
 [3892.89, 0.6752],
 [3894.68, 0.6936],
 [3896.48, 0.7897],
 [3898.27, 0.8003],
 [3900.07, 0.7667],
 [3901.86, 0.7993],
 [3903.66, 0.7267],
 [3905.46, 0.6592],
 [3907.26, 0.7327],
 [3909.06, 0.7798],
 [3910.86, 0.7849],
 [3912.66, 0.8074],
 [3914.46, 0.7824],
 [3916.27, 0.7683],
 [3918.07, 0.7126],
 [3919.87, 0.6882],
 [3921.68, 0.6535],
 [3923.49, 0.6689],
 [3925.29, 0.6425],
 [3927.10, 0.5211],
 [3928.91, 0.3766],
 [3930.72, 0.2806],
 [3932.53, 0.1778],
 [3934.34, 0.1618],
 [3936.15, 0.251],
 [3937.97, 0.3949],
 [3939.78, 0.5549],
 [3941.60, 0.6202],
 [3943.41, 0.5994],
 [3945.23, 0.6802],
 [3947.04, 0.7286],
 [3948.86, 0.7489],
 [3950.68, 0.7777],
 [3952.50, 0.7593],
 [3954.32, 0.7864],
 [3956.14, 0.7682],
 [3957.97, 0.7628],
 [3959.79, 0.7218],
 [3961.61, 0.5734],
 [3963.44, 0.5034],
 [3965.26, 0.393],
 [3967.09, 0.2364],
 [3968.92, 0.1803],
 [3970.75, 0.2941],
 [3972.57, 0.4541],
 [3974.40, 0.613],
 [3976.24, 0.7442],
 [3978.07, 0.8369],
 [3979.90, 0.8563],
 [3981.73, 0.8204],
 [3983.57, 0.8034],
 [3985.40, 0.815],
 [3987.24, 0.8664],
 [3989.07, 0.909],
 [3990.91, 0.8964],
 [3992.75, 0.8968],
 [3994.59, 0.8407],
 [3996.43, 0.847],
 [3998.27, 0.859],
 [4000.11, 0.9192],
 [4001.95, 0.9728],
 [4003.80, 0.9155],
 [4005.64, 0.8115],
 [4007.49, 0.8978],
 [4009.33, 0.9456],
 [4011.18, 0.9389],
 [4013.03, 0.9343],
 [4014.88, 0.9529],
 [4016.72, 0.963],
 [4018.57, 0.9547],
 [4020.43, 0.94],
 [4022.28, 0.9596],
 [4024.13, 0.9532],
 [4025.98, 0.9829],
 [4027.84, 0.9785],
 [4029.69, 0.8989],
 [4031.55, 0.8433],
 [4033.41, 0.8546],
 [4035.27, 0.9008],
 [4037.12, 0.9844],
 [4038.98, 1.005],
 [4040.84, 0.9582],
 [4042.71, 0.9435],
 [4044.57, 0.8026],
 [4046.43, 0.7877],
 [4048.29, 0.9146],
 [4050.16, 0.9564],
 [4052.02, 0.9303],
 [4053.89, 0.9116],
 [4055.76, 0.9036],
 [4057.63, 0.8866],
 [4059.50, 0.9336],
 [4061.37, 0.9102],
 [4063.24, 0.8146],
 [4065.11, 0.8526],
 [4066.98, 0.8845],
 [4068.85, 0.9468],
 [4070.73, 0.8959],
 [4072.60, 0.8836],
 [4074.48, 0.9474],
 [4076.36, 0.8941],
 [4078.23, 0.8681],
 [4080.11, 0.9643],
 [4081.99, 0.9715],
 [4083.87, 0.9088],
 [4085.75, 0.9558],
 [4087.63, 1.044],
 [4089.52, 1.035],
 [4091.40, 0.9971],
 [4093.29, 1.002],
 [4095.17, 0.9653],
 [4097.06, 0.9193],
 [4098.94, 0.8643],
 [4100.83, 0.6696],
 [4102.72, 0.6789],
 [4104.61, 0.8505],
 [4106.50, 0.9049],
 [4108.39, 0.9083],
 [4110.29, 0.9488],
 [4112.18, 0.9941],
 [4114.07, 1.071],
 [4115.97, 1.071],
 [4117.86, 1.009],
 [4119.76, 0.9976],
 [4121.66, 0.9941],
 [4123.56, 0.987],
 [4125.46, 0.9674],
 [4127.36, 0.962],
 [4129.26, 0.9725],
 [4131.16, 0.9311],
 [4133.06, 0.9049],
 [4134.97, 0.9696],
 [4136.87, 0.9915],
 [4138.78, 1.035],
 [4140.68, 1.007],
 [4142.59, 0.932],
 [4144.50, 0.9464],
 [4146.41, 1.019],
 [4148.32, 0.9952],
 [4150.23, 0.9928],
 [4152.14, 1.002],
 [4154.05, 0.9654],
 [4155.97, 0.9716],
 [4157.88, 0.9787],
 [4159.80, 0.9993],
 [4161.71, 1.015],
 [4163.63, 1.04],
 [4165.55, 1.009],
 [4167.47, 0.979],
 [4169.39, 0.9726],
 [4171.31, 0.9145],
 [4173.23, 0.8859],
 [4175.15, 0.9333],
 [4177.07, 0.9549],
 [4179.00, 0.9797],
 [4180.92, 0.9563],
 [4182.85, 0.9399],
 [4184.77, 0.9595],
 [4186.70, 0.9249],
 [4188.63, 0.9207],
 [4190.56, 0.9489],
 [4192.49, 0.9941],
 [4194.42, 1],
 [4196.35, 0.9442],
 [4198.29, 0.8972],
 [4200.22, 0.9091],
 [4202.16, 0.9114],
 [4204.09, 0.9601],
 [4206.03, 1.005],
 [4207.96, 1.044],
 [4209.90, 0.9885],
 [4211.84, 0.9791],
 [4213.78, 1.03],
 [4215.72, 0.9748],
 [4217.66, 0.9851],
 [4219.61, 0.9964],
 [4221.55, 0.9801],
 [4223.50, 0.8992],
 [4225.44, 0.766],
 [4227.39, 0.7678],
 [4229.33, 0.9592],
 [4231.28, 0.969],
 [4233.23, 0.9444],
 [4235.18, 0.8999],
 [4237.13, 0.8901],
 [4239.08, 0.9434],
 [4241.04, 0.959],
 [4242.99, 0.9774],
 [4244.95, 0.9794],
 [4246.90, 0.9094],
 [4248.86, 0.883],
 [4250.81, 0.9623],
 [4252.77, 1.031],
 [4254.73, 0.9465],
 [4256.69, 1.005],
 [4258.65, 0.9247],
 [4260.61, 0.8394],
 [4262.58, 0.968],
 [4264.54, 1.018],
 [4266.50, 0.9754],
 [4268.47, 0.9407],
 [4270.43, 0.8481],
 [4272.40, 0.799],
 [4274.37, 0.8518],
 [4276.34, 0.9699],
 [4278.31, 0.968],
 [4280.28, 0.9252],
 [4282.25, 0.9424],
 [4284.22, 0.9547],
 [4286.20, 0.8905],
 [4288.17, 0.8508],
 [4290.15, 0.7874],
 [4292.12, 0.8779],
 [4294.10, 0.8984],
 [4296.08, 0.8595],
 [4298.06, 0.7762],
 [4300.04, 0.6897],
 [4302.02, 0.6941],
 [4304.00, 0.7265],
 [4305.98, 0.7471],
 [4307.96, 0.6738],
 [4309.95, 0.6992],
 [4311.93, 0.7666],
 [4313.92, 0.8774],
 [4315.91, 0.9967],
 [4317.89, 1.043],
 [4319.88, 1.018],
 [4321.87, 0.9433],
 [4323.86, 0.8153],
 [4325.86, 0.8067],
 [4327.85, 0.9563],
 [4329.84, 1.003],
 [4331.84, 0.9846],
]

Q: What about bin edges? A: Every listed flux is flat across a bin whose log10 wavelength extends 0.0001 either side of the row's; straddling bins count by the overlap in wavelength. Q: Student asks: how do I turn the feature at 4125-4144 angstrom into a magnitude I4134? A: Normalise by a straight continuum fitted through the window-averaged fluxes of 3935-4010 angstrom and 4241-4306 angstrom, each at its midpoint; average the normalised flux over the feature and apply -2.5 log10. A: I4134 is -0.20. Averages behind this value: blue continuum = 0.702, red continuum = 0.894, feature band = 0.967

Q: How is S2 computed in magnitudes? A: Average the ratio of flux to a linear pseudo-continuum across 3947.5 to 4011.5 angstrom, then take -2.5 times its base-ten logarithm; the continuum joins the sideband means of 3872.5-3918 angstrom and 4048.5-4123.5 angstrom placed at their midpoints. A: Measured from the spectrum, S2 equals 0.10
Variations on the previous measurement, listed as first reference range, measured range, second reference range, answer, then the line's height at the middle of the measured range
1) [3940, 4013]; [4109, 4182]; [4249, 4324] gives -0.20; 0.815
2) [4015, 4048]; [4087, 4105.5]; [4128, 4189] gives 0.06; 0.947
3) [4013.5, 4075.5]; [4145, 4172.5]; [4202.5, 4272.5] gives -0.06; 0.933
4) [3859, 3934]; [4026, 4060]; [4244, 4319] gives -0.21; 0.753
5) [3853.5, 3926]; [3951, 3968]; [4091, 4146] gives 0.26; 0.785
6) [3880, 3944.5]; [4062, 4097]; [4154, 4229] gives -0.14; 0.82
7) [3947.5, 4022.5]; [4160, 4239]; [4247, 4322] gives -0.12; 0.851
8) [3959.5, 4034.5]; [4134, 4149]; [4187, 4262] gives -0.11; 0.891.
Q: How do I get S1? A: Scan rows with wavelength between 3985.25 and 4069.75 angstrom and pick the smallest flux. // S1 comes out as 0.7877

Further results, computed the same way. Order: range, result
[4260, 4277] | 0.799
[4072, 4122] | 0.6696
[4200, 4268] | 0.766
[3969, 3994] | 0.2941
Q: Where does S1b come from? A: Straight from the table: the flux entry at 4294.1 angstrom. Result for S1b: 0.8984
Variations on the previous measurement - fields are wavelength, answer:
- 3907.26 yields 0.7327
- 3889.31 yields 0.5049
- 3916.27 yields 0.7683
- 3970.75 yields 0.2941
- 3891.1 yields 0.6184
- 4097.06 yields 0.9193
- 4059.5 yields 0.9336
